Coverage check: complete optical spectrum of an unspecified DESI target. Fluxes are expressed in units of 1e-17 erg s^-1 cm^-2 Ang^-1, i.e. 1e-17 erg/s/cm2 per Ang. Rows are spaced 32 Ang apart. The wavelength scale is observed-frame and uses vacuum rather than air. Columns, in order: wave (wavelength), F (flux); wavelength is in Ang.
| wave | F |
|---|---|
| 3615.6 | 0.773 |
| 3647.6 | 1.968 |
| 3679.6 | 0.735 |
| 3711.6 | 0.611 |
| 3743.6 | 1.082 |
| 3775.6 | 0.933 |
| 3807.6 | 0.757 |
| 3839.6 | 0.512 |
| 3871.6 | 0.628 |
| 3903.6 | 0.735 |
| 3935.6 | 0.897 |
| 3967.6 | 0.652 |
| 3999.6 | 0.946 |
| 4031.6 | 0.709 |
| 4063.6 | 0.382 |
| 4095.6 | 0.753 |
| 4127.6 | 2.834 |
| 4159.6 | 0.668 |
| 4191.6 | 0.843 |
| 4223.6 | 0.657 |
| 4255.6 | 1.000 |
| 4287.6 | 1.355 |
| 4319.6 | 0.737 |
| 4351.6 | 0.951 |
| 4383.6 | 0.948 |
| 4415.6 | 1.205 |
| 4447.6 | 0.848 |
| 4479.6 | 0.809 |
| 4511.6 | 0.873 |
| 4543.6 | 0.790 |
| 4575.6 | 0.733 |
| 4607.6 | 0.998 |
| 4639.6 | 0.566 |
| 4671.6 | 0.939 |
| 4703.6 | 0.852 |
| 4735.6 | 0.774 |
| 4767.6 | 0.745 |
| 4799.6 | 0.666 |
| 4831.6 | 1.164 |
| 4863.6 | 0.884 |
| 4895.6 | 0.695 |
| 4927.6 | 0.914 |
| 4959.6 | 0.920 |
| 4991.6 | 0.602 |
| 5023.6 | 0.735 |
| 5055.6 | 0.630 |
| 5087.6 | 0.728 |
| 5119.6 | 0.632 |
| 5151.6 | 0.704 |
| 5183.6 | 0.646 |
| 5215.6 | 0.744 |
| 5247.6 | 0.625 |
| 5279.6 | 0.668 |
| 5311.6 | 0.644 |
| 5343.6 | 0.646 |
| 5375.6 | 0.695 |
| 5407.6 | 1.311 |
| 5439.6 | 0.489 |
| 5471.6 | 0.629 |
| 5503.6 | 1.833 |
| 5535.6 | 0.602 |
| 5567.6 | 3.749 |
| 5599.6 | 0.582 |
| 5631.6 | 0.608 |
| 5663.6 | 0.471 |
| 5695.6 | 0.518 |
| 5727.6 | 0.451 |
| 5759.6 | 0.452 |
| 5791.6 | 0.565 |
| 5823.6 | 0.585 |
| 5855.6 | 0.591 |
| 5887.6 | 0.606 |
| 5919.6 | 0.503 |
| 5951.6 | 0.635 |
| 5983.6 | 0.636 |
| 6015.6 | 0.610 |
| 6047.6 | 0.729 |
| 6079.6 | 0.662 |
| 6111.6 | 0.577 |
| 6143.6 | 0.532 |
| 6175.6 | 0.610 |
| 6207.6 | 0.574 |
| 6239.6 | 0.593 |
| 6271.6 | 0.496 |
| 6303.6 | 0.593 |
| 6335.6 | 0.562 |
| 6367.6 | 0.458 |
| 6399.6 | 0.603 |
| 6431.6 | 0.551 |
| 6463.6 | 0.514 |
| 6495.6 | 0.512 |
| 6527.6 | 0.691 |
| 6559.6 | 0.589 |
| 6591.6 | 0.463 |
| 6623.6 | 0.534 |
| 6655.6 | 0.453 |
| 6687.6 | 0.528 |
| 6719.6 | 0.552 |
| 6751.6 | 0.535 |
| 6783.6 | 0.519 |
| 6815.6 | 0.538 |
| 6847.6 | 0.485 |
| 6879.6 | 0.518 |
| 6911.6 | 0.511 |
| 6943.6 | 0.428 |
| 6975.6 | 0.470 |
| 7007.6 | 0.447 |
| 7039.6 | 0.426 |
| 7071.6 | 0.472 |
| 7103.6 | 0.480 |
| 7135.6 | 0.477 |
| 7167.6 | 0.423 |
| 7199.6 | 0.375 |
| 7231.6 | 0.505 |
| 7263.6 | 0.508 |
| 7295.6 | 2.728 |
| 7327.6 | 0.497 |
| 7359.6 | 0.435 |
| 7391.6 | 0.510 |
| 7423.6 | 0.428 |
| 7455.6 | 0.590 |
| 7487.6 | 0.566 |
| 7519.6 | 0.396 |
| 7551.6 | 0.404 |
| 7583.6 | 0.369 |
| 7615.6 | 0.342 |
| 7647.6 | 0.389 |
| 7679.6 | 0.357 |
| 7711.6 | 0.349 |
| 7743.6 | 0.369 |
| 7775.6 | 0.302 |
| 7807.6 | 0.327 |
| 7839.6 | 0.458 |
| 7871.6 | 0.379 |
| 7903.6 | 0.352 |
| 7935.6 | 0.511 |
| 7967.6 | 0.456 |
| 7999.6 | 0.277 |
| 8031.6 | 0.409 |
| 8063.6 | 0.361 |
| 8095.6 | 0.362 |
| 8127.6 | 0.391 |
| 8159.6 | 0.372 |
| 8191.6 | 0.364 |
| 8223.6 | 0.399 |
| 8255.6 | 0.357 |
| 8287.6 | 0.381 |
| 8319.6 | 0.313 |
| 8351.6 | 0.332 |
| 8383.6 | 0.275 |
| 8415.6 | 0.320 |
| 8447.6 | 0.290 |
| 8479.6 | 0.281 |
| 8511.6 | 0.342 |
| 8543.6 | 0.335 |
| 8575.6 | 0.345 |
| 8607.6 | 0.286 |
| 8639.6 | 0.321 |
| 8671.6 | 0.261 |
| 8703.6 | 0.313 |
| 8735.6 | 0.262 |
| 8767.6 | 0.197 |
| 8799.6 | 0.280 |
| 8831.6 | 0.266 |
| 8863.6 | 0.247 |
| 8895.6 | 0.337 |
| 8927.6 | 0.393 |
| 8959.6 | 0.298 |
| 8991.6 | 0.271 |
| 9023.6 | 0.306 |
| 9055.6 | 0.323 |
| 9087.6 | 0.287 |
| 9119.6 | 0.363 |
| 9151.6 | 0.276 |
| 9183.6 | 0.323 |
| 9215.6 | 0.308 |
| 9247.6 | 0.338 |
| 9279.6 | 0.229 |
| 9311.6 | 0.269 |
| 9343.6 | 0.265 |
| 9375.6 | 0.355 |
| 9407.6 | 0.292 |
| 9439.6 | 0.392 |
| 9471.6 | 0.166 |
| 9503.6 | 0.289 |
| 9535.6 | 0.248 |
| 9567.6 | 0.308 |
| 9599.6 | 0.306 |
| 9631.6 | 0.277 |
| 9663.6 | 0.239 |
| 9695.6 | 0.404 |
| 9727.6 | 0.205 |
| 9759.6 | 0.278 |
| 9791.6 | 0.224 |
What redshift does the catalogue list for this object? 0.110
